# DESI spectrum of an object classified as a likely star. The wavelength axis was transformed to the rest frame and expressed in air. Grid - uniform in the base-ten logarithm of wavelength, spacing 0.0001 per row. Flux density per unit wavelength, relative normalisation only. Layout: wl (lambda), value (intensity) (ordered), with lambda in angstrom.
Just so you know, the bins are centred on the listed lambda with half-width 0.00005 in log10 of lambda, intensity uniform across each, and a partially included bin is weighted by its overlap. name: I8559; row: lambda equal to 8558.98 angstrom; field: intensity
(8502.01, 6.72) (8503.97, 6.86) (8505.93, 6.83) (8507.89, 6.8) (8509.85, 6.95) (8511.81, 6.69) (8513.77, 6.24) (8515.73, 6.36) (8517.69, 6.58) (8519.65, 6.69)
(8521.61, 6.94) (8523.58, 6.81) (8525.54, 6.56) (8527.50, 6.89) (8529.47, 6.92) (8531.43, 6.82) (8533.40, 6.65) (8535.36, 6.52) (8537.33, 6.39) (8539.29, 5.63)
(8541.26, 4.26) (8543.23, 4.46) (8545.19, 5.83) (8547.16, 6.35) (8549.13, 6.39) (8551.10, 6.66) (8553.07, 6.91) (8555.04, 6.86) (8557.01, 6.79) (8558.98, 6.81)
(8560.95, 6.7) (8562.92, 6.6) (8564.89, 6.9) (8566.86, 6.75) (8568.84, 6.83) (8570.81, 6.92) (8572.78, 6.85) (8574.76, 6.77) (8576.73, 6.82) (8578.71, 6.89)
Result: 6.81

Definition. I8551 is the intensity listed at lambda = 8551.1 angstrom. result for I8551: 6.66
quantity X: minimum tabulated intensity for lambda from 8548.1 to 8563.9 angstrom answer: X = 6.39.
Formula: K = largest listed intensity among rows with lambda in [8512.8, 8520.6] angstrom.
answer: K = 6.69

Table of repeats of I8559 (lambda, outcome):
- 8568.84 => 6.83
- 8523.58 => 6.81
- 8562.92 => 6.6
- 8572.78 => 6.85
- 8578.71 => 6.89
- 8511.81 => 6.69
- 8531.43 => 6.82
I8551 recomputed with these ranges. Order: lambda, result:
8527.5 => 6.89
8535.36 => 6.52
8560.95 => 6.7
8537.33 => 6.39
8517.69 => 6.58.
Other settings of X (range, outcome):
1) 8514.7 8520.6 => 6.36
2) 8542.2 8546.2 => 4.46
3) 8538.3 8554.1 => 4.26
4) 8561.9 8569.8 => 6.6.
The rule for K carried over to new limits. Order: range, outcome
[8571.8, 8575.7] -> 6.85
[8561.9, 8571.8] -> 6.92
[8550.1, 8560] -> 6.91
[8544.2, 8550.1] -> 6.39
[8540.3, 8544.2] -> 4.46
